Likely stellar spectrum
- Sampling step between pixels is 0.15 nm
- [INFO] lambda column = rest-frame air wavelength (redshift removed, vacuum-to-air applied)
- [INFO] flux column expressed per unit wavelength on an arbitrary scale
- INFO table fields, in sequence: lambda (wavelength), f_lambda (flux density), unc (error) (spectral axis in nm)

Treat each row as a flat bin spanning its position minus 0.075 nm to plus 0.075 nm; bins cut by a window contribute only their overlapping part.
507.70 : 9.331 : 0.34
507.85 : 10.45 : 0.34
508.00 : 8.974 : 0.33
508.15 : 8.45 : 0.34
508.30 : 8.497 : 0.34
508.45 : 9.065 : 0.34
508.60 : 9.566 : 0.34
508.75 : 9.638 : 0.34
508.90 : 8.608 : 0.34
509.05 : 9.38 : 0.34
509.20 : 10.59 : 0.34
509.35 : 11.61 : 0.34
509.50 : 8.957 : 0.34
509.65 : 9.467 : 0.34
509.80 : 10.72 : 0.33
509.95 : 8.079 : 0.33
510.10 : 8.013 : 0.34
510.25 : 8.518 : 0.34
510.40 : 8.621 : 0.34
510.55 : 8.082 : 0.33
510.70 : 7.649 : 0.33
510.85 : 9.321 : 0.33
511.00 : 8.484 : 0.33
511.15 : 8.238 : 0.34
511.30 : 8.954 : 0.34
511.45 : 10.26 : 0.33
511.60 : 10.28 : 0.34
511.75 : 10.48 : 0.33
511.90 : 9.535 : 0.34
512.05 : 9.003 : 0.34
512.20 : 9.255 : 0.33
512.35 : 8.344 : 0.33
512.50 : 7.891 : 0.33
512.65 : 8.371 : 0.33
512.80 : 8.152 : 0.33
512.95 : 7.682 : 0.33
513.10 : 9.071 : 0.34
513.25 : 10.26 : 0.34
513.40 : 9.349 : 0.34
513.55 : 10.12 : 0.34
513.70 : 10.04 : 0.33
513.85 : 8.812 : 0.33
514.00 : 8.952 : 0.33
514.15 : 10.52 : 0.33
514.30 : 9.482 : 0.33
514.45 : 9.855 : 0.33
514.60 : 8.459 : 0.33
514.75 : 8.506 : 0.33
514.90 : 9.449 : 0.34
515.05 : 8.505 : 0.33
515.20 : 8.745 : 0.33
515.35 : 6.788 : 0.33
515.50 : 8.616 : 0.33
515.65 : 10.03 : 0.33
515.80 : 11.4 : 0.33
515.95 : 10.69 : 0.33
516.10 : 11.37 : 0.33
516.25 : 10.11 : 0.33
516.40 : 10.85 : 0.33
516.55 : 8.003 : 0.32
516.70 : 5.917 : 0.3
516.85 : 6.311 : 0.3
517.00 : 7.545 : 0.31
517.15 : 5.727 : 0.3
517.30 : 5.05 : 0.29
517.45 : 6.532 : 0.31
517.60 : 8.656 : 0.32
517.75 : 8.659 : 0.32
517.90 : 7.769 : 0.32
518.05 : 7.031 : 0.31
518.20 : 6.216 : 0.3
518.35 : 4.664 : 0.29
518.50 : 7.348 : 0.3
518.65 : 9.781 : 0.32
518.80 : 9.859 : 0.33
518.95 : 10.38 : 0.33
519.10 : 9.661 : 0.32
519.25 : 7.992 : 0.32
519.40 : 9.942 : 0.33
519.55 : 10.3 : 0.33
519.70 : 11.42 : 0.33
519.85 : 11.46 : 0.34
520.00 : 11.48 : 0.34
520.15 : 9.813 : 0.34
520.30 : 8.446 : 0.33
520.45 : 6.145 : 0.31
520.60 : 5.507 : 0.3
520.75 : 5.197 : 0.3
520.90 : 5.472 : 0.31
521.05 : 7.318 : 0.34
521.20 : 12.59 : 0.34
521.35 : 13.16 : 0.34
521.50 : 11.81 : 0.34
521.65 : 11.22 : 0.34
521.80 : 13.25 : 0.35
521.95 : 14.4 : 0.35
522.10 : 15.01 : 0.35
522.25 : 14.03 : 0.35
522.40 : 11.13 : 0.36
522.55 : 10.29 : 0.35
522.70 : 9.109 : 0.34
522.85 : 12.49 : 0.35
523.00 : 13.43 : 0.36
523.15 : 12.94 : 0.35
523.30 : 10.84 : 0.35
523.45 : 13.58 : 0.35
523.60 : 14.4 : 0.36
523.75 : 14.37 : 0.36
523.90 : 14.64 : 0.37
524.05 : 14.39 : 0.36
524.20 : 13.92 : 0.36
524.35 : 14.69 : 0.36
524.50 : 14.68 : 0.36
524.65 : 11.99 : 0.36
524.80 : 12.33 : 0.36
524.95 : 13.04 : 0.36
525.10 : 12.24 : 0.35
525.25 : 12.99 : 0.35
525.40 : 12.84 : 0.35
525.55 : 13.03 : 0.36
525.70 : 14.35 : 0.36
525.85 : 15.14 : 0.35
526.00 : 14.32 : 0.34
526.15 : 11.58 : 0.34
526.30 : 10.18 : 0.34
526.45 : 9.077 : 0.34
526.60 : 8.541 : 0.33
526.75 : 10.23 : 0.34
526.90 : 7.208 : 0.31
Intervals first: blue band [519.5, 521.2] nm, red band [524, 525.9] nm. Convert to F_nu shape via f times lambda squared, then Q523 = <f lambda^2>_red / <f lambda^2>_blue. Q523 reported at 1.60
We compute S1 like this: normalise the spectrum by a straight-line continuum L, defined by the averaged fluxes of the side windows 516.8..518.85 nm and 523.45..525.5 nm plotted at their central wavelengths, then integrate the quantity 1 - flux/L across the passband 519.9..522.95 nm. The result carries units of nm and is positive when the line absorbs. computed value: 0.08 nm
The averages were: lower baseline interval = 7.2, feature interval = 10.4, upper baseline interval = 13.6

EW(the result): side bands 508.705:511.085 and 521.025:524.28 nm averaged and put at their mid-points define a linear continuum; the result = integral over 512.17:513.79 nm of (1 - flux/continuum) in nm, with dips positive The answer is 0.17 nm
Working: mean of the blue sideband 9.1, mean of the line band 8.95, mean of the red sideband 12.7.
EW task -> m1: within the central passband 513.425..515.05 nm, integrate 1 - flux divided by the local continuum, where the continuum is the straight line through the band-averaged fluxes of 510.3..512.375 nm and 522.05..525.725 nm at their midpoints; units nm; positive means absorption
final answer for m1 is 0.10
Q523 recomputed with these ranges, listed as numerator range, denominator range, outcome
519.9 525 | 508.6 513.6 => 1.34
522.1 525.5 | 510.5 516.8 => 1.48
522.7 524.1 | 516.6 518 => 1.95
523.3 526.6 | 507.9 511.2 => 1.53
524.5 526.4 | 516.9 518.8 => 1.84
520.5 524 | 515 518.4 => 1.46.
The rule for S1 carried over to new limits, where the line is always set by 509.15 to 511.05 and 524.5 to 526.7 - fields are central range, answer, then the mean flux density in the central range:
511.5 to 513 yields 0.09 nm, 8.94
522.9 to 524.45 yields -0.23 nm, 13.7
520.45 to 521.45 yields 0.28 nm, 8.14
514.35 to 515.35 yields 0.13 nm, 8.77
